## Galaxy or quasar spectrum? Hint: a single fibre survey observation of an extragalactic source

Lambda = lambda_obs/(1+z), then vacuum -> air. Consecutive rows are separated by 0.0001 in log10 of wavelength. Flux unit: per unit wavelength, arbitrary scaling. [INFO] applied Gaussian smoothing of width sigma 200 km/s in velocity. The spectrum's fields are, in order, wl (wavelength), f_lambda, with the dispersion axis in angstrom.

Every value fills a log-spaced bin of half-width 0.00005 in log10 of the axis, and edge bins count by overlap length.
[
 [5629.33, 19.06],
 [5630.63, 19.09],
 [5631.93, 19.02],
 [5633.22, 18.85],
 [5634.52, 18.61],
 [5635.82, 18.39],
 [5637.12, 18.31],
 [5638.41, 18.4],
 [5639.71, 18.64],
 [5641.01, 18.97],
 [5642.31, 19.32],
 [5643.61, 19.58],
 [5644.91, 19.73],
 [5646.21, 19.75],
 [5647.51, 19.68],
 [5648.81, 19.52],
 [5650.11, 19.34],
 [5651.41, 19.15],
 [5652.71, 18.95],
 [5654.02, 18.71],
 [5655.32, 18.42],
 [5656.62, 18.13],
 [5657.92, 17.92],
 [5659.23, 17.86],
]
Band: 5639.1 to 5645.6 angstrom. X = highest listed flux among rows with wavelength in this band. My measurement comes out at 19.73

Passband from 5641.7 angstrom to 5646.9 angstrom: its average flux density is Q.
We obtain 19.6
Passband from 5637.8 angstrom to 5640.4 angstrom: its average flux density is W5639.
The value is 18.5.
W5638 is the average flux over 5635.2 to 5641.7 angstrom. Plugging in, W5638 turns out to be 18.6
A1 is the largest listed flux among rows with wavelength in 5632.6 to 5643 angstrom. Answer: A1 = 19.32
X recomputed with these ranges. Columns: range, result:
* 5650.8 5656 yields 19.15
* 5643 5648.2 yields 19.75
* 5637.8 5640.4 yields 18.64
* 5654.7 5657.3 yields 18.42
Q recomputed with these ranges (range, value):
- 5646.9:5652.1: 19.4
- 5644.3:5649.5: 19.7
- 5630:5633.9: 19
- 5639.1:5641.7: 18.8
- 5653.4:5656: 18.6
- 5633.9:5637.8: 18.5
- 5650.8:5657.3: 18.7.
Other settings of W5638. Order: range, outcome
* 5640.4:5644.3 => 19.3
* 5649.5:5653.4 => 19.1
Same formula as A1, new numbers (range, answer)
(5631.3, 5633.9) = 19.02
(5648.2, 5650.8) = 19.52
